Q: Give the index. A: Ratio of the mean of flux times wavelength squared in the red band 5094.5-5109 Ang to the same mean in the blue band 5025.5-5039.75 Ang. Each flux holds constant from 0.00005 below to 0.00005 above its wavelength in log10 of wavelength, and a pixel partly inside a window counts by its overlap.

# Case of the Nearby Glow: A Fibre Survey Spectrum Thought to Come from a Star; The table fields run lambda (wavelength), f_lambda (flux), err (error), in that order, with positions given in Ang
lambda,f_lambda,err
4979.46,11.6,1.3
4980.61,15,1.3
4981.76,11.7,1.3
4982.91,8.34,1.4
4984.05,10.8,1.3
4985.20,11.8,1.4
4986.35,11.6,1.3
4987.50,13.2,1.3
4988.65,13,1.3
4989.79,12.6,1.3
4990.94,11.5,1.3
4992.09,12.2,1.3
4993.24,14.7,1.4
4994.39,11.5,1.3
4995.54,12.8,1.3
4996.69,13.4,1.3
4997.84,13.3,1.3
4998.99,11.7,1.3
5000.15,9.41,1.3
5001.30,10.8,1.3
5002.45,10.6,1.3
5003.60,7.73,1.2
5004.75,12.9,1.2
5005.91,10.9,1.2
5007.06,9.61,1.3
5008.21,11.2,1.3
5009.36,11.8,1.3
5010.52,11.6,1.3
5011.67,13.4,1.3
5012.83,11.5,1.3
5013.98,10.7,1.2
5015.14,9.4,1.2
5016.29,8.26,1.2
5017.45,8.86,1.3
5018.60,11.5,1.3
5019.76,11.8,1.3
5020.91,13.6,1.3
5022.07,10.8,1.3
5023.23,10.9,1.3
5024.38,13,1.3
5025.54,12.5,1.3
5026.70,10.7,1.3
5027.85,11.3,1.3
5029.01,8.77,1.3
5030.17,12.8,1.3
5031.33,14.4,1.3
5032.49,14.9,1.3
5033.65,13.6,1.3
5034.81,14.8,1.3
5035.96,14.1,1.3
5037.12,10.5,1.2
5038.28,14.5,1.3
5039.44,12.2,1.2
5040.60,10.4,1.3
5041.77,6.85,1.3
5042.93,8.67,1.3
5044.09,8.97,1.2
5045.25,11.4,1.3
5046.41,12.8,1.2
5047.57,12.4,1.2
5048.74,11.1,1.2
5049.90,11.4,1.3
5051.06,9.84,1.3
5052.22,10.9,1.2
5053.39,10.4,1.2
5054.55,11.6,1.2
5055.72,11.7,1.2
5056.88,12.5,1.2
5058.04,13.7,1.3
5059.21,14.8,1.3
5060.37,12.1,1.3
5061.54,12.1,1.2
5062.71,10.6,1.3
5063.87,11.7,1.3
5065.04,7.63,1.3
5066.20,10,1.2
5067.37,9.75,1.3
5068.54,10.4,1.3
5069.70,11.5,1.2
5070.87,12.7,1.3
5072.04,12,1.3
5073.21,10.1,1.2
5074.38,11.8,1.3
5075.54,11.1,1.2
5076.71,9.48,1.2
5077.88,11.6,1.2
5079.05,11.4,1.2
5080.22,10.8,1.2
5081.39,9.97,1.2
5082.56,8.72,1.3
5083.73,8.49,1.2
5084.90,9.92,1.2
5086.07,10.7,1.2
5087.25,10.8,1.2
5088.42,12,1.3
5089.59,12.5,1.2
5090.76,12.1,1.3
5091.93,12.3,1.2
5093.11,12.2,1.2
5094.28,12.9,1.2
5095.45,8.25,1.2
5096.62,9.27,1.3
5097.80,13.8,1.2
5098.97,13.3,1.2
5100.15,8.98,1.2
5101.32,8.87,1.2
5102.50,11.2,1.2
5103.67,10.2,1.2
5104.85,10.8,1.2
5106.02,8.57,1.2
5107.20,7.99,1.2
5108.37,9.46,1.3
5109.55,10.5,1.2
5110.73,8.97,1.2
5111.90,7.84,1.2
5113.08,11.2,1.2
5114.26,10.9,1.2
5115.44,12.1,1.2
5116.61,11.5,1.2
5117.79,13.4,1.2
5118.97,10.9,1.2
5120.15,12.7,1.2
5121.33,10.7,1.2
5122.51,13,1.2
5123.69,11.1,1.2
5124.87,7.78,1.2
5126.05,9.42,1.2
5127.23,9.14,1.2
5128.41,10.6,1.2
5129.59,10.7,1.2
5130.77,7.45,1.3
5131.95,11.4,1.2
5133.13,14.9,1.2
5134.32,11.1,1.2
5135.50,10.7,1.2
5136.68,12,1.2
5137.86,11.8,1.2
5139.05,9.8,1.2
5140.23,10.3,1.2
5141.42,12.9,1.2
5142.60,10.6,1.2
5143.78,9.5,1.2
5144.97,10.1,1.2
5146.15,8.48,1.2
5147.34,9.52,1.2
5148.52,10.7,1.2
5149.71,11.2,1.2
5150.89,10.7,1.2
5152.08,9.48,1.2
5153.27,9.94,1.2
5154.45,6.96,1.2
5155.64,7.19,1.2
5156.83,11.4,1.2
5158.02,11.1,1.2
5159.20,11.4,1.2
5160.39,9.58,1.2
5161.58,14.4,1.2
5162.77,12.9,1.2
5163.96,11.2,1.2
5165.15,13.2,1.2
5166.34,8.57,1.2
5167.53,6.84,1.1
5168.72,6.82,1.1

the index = 0.8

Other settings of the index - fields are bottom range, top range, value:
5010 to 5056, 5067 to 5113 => 0.95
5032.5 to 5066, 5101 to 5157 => 0.92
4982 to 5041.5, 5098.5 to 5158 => 0.93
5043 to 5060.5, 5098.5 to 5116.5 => 0.89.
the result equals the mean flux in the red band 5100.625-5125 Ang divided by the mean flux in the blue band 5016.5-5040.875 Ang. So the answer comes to 0.9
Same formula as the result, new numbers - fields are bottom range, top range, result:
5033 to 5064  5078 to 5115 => 0.90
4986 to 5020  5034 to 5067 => 1.00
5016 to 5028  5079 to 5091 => 0.94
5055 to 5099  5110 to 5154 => 0.95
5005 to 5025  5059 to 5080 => 1.00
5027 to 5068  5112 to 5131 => 0.93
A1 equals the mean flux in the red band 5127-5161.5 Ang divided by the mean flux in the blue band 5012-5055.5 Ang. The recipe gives 0.9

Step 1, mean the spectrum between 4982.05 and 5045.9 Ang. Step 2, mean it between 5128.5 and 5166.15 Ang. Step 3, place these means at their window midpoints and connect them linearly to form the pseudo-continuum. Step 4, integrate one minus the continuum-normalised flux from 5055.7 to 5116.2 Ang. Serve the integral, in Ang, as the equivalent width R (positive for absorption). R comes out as 1.3 Ang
